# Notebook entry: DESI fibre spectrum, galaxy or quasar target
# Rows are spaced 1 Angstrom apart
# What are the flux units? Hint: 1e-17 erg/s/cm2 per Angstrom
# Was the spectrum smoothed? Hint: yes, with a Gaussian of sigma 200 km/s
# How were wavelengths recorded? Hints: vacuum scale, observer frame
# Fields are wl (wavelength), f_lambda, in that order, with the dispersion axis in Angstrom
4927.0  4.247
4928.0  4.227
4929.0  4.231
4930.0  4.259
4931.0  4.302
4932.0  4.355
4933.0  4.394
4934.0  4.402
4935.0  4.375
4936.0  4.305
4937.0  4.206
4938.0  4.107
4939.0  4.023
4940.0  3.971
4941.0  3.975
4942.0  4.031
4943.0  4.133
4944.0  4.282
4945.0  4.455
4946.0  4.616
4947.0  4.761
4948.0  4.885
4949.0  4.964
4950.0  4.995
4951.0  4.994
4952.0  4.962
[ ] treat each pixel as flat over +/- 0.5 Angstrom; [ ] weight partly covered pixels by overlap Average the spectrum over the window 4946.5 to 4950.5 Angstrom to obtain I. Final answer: 4.9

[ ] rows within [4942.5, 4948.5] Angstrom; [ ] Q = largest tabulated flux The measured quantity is 4.885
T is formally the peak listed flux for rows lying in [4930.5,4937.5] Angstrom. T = 4.402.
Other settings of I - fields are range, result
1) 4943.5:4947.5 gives 4.53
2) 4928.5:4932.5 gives 4.29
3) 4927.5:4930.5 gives 4.24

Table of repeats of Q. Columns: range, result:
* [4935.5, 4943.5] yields 4.305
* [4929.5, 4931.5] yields 4.302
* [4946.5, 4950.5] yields 4.995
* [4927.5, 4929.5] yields 4.231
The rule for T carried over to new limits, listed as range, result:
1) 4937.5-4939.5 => 4.107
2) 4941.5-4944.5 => 4.282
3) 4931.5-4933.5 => 4.394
